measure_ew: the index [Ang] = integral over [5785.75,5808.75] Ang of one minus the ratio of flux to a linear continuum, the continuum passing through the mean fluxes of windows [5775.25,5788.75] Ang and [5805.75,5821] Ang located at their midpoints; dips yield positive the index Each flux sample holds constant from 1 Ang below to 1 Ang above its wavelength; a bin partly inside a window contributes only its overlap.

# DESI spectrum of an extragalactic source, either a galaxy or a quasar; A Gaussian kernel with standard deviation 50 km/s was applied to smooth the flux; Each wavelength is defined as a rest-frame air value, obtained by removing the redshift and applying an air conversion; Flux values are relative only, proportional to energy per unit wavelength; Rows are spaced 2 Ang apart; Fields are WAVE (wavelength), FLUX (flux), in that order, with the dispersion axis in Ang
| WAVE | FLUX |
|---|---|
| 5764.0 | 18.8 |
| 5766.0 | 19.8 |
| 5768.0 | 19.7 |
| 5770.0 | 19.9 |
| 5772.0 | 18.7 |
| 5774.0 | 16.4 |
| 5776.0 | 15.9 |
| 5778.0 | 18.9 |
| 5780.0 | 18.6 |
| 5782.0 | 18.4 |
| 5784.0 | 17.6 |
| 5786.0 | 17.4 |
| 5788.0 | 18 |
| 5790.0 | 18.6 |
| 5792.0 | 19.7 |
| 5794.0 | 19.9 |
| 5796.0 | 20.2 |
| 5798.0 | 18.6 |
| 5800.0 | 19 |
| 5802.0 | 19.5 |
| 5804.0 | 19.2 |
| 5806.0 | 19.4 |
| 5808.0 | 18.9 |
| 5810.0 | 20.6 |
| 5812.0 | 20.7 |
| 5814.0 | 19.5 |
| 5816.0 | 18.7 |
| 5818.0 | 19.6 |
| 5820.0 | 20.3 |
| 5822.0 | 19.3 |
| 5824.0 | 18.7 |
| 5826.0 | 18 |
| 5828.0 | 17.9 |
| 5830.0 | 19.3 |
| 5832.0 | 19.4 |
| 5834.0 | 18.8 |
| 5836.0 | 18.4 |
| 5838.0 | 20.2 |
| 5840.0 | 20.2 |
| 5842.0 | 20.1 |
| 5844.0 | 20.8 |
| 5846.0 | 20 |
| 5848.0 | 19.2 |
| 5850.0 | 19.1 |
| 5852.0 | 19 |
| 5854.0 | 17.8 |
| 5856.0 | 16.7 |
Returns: -0.4 Ang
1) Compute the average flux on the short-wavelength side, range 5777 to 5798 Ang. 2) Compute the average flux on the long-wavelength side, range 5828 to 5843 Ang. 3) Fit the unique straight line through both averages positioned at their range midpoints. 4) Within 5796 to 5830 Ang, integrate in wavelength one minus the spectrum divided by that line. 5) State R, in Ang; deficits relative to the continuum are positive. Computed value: -0.4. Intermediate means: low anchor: 18.7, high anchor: 19.4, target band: 19.3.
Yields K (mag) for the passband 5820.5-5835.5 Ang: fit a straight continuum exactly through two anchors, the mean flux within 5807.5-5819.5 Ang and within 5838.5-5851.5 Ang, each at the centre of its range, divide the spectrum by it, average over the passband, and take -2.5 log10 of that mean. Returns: 0.055 mag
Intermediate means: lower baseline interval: 19.7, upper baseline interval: 19.9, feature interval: 18.8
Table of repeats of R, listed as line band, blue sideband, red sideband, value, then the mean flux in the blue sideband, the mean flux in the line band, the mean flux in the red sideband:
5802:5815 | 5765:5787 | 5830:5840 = -0.6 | 18.3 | 19.7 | 19.3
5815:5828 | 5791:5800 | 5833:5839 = 0.2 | 19.5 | 19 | 19.1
